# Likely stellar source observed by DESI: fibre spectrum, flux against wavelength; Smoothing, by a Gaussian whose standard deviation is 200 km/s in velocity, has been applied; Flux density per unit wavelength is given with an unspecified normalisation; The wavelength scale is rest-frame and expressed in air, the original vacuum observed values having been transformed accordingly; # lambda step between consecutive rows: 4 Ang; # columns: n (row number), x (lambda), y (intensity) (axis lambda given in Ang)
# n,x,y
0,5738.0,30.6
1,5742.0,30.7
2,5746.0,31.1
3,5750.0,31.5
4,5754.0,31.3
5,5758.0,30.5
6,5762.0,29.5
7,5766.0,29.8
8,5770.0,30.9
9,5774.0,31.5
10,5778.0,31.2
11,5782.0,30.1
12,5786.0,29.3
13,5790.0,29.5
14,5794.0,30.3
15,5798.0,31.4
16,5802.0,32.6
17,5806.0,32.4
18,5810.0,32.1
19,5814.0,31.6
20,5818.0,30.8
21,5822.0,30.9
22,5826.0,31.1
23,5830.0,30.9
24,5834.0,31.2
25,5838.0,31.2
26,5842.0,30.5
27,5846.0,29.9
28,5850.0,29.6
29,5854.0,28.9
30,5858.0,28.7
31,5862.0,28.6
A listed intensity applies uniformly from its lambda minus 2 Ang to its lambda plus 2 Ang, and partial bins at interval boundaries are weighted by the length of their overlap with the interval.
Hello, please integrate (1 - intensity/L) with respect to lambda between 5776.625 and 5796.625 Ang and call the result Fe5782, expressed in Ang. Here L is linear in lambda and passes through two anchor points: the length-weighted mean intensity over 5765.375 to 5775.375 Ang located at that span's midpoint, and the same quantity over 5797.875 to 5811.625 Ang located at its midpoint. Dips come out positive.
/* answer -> 0.88 Ang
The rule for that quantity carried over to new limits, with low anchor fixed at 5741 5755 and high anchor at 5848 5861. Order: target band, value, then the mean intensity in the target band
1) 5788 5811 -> -0.93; 31.4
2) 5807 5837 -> -1.60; 31.3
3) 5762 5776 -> 0.09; 30.6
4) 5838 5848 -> -0.39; 30.4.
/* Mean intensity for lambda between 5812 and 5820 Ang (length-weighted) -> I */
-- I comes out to 31.2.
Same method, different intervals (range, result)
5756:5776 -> 30.4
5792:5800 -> 30.9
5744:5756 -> 31.3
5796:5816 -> 32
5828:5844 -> 31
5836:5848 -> 30.5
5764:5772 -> 30.4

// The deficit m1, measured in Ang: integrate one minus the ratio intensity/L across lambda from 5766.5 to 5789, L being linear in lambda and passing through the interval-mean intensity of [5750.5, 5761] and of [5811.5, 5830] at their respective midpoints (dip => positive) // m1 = 0.3 Ang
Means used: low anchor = 30.9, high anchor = 31.1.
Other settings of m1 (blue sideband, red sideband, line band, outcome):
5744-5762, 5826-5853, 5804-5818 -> -0.5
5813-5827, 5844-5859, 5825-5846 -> -0.5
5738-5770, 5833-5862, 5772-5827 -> -1.4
